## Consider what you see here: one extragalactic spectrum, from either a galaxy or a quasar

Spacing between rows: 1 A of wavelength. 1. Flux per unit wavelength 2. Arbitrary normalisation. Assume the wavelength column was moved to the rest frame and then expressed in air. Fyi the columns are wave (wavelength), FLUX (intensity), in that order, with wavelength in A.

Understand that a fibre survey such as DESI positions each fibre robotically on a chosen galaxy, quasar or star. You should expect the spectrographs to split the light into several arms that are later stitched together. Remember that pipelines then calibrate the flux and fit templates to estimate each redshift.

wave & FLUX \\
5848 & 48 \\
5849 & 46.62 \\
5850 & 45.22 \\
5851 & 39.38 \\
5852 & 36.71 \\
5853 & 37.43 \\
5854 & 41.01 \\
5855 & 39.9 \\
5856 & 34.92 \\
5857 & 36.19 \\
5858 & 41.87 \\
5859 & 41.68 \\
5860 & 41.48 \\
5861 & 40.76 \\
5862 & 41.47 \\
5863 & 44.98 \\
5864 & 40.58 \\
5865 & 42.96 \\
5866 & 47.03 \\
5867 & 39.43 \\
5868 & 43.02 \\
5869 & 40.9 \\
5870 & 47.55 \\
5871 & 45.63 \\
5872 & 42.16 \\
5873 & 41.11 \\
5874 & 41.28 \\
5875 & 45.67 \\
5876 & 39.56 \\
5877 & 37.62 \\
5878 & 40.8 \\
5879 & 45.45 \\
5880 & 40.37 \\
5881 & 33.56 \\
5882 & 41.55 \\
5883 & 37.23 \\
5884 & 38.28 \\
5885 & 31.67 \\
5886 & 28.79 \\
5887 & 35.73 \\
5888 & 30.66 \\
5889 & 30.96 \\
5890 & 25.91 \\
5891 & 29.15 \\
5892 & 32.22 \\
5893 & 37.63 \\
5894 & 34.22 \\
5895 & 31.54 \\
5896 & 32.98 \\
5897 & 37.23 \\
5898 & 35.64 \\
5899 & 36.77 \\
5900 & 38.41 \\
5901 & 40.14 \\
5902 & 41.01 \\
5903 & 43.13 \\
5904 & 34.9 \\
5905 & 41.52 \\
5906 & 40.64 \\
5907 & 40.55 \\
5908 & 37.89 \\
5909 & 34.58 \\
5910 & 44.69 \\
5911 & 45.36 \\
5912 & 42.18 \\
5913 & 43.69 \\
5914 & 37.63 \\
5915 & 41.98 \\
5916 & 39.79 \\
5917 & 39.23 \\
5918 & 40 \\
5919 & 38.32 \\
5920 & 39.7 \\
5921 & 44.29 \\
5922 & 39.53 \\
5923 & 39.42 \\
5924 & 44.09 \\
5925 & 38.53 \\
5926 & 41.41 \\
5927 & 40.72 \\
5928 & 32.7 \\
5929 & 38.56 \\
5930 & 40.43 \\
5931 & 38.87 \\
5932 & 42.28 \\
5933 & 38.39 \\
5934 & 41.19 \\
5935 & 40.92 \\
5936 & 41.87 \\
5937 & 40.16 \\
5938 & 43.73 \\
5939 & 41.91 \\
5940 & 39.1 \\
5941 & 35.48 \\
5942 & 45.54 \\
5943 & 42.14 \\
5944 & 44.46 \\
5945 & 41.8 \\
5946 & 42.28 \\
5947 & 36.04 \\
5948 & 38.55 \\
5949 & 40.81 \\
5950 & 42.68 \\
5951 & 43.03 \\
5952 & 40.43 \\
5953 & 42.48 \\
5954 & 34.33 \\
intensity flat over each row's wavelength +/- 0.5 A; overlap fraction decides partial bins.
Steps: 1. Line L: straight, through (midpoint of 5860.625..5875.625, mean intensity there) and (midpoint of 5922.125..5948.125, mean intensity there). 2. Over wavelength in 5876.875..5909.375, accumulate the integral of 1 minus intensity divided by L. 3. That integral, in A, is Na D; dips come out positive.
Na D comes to 4.4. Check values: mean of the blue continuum 43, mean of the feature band 36.3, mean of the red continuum 40.4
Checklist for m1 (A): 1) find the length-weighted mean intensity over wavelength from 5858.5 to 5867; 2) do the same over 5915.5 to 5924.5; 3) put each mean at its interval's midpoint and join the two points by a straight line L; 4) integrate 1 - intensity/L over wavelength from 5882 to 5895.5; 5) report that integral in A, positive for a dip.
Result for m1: 2.8 A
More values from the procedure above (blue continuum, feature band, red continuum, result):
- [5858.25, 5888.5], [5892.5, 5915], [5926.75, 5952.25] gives 0.89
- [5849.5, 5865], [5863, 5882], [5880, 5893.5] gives -2.66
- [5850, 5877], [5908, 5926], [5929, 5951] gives 0.14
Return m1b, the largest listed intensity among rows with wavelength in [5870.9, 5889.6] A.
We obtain 45.67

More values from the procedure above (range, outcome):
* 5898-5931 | 45.36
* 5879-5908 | 45.45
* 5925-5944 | 45.54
